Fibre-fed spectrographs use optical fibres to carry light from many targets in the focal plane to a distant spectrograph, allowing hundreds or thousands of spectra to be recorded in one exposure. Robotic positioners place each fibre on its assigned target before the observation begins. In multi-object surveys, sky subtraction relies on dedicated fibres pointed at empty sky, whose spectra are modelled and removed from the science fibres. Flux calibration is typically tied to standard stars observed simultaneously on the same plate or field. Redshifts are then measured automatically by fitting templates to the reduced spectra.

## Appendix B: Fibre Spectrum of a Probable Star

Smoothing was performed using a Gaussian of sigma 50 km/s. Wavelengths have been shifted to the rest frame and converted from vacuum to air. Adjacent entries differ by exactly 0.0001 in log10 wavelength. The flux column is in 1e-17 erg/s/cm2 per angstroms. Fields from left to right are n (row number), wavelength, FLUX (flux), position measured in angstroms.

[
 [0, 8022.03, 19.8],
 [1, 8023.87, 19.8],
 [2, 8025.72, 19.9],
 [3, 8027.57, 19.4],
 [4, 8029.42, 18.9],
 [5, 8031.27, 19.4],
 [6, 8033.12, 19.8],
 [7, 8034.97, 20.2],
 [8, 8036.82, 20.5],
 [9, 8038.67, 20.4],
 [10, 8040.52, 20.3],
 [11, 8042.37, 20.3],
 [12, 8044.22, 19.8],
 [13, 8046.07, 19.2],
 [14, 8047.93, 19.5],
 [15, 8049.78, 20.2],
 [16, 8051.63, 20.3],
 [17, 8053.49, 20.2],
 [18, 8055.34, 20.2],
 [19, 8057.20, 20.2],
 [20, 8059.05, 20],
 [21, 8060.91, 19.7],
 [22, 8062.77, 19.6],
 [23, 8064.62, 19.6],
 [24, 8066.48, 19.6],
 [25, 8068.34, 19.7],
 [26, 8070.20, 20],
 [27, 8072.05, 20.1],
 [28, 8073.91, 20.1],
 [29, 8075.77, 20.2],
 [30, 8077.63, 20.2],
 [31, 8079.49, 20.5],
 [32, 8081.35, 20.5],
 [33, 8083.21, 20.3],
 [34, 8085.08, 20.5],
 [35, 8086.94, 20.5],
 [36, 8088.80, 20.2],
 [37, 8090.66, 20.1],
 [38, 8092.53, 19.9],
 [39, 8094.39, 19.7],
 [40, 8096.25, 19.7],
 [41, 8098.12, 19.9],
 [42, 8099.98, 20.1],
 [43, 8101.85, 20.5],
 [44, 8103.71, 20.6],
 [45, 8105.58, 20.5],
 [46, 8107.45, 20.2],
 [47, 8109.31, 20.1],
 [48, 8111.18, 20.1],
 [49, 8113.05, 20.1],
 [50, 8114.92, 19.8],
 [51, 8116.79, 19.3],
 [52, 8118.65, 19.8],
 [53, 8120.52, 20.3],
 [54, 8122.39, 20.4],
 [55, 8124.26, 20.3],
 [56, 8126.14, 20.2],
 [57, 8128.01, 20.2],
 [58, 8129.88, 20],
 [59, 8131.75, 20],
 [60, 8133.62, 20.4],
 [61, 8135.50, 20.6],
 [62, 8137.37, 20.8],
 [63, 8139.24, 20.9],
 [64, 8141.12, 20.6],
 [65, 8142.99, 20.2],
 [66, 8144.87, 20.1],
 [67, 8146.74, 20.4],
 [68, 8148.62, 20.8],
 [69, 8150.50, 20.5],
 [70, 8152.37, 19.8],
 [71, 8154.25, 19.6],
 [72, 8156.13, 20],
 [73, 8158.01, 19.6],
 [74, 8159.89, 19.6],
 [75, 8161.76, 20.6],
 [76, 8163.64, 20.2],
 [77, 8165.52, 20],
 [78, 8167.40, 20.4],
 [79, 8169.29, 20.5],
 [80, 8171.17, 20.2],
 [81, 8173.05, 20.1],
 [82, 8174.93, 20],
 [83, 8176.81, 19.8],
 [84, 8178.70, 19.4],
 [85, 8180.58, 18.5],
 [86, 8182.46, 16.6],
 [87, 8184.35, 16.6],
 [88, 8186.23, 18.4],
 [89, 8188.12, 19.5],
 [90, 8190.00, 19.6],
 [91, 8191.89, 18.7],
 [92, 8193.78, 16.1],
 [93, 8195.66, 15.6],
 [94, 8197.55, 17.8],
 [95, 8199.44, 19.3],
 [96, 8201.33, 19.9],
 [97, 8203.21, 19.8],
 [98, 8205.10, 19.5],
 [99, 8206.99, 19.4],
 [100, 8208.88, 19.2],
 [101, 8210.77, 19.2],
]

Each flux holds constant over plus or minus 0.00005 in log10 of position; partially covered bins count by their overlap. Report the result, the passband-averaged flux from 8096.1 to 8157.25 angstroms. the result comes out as 20.2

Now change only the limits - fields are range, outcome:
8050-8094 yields 20.1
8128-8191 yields 19.8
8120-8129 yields 20.3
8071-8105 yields 20.2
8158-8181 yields 20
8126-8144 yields 20.4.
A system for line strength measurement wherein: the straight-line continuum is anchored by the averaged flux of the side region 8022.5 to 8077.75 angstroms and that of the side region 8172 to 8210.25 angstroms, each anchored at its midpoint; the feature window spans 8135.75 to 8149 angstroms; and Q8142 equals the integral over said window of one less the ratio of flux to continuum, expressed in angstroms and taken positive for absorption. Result -1.0 angstroms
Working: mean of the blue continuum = 19.9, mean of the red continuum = 18.7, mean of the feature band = 20.5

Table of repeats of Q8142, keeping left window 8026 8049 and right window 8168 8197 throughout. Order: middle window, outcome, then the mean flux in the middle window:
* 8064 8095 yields -1.01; 20.1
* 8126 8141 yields -1.08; 20.4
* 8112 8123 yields -0.44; 19.9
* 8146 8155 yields -0.63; 20.2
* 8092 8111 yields -0.81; 20.1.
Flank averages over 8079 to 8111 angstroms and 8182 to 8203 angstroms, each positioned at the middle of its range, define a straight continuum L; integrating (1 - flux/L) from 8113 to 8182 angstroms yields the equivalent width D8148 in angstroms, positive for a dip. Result -3.66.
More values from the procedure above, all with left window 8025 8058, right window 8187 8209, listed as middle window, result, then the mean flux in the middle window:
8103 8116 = -0.5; 20.2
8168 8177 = -0.6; 20.2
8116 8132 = -0.7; 20.1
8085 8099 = -0.4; 20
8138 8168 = -1.8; 20.2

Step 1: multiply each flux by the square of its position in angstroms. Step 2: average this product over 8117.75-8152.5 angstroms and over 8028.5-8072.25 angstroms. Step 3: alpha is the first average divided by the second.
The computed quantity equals 1.04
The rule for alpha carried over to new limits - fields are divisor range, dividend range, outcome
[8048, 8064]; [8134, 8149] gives 1.05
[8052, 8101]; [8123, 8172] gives 1.03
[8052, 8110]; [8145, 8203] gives 0.98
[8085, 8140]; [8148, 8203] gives 0.97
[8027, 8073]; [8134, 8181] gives 1.04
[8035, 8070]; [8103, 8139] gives 1.03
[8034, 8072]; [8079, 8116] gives 1.02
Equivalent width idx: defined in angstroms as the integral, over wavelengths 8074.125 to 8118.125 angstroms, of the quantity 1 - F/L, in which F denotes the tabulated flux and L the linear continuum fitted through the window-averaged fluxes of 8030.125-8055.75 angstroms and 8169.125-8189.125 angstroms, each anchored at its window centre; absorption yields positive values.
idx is -1.2 angstroms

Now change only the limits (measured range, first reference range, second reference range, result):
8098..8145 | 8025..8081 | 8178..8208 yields -2.6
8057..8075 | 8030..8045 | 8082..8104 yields 0.2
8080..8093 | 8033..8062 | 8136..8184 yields -0.2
